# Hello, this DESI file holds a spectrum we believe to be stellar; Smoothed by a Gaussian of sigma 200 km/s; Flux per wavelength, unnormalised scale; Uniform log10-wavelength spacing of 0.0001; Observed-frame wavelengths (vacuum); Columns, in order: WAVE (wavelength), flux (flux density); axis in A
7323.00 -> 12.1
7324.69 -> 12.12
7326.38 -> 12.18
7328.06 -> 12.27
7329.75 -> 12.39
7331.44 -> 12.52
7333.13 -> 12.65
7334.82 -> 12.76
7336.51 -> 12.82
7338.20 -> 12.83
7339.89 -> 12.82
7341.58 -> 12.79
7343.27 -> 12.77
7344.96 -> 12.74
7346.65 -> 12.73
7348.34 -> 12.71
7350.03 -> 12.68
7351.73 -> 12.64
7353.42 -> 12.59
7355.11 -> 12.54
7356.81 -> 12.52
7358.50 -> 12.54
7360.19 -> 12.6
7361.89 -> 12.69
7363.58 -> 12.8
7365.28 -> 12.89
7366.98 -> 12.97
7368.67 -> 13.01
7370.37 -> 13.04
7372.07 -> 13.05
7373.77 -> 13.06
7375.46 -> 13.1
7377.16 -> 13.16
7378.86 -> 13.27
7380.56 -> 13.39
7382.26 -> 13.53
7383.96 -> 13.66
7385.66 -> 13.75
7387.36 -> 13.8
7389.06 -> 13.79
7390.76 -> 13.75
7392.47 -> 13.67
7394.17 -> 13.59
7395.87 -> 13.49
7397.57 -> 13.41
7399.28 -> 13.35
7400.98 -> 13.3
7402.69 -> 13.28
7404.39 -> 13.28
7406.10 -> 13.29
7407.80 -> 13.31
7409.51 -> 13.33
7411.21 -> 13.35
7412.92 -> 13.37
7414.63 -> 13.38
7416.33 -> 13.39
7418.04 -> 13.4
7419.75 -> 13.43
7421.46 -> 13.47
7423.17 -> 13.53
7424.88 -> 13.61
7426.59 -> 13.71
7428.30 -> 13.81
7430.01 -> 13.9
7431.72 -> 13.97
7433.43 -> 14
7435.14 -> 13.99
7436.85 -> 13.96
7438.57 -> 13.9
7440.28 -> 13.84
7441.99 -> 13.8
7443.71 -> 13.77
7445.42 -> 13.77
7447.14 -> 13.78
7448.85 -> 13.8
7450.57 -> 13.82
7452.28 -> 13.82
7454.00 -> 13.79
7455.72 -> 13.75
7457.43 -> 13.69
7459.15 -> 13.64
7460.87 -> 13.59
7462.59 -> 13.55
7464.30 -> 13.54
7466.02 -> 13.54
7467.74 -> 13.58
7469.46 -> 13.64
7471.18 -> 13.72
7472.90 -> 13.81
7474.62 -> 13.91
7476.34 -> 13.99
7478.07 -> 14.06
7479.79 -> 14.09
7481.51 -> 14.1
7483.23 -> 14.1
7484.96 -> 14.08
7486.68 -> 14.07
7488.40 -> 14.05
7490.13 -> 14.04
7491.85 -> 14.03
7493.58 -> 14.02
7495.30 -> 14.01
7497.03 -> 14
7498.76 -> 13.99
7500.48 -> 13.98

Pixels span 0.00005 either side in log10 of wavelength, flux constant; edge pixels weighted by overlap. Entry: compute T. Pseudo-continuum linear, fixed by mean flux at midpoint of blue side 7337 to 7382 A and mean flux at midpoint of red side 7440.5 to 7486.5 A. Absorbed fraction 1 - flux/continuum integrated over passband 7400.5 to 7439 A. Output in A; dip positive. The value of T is -0.5 A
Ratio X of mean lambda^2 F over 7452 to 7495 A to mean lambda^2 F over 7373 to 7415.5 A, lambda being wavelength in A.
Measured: 1.1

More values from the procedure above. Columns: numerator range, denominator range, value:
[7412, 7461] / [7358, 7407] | 1.05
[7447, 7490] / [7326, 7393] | 1.10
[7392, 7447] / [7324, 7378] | 1.09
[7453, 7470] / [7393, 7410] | 1.04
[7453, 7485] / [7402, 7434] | 1.03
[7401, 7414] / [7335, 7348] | 1.06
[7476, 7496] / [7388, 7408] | 1.07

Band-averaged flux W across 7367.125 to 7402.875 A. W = 13.4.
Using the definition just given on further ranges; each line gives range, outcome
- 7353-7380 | 12.9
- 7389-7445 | 13.6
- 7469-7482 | 13.9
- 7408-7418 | 13.4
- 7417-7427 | 13.5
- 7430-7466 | 13.8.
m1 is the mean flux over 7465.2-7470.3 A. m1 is 13.6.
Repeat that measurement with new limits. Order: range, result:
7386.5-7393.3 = 13.7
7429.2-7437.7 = 14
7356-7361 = 12.6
